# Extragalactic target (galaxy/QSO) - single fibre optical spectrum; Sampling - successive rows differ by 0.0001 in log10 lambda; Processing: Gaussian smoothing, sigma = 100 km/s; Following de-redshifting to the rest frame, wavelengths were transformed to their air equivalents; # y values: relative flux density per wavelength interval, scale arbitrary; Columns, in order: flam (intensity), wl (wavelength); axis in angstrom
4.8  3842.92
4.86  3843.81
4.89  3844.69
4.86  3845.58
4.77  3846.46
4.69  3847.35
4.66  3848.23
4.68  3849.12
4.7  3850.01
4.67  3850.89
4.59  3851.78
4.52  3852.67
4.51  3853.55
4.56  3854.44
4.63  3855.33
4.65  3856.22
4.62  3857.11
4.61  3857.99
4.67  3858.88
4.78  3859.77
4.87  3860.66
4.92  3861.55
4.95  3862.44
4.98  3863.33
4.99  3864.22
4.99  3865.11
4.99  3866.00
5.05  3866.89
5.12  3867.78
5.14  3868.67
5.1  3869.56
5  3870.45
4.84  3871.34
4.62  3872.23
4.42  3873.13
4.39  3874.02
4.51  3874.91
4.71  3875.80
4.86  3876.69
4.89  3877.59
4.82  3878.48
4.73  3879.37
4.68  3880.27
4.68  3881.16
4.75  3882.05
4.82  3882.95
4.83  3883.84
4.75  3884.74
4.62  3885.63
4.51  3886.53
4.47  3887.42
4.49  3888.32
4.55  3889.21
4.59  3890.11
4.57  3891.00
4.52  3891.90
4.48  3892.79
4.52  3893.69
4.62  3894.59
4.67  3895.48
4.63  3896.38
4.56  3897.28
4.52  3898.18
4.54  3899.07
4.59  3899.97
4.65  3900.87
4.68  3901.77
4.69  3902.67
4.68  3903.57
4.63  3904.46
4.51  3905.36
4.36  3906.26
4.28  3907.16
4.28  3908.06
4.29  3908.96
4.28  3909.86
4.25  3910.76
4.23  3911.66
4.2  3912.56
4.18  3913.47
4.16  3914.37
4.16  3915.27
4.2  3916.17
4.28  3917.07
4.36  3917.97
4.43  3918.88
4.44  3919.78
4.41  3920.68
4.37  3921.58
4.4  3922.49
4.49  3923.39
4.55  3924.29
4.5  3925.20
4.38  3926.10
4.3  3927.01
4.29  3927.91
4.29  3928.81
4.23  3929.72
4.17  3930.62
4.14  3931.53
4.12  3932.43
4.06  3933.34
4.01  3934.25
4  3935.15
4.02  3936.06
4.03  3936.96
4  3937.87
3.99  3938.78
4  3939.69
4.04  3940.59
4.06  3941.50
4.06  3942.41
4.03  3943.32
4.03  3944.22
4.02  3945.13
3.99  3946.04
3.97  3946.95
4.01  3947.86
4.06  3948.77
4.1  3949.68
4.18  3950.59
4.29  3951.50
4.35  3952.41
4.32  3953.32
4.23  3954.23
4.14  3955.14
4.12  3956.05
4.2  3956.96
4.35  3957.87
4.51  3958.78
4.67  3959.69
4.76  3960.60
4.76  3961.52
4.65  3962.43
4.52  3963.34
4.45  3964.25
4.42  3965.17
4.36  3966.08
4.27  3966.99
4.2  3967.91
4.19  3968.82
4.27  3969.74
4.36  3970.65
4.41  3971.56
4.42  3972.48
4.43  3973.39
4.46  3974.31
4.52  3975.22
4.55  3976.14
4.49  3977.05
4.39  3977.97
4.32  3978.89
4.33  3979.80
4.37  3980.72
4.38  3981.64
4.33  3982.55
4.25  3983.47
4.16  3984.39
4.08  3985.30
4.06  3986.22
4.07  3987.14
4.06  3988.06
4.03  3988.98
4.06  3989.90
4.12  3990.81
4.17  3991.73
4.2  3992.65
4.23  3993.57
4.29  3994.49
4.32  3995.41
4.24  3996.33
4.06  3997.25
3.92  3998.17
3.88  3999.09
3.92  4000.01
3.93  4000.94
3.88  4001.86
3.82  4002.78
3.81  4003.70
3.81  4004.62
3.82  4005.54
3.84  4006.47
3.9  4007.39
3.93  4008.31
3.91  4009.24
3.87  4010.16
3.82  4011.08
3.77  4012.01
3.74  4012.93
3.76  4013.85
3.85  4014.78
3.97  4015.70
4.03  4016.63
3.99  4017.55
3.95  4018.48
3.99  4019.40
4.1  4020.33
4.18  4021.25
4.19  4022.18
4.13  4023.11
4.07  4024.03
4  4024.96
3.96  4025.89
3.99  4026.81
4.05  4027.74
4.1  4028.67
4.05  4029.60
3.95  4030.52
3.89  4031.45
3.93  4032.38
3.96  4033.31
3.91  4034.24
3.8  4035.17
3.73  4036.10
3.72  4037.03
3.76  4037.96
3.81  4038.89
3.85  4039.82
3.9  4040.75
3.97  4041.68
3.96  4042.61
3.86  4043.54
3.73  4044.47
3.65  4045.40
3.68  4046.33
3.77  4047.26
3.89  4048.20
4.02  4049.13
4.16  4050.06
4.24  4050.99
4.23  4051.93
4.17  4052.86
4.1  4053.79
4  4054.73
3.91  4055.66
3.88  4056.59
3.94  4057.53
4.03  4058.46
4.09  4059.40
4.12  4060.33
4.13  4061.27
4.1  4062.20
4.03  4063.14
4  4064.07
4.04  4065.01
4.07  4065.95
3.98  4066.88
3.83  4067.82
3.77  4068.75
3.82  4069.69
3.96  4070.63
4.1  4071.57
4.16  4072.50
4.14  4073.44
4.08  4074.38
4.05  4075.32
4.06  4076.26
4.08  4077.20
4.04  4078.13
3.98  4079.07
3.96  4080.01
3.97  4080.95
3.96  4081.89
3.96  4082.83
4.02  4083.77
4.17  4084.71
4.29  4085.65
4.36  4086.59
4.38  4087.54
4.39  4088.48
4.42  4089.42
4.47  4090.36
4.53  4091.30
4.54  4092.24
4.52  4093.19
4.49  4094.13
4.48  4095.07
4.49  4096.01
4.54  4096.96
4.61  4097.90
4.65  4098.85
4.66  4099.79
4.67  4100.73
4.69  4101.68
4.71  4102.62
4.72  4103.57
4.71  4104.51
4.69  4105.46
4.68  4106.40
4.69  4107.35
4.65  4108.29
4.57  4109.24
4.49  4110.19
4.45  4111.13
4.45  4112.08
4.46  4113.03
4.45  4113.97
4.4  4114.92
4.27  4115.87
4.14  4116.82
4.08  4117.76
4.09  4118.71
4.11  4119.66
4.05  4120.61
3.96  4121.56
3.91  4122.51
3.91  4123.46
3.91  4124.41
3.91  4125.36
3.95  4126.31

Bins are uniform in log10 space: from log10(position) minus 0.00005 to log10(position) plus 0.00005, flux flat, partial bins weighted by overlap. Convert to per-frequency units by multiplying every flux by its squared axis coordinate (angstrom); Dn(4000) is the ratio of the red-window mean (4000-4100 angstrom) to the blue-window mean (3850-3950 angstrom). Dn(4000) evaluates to 0.97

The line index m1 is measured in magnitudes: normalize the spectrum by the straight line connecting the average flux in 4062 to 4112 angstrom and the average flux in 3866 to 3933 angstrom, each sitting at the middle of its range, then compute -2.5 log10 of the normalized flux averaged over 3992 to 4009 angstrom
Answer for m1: 0.11 mag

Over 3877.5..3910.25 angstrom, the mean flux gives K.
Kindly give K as 4.59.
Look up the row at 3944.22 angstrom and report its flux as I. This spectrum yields 4.03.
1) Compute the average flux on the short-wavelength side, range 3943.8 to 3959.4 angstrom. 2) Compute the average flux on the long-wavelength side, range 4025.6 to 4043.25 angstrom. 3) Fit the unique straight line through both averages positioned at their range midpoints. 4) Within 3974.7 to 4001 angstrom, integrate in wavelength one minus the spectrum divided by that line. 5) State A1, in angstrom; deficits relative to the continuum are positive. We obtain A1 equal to -0.9 angstrom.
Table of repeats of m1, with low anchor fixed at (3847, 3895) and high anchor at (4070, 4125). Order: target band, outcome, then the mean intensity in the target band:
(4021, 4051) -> 0.129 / 3.93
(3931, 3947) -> 0.143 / 4.03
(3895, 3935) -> 0.065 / 4.37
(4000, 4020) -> 0.155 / 3.88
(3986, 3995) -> 0.094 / 4.13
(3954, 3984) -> 0.036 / 4.4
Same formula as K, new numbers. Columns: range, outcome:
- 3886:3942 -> 4.35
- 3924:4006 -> 4.21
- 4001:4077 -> 3.95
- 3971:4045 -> 4.04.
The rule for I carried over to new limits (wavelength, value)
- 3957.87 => 4.35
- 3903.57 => 4.68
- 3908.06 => 4.28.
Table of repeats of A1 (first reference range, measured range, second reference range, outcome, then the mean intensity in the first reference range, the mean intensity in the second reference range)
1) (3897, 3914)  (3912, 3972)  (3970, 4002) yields 1.2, 4.44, 4.22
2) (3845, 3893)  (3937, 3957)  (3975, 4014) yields 1.1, 4.73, 4.08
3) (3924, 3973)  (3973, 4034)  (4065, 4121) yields 2.8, 4.24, 4.31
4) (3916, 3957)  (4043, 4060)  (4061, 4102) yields 1.0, 4.19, 4.22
